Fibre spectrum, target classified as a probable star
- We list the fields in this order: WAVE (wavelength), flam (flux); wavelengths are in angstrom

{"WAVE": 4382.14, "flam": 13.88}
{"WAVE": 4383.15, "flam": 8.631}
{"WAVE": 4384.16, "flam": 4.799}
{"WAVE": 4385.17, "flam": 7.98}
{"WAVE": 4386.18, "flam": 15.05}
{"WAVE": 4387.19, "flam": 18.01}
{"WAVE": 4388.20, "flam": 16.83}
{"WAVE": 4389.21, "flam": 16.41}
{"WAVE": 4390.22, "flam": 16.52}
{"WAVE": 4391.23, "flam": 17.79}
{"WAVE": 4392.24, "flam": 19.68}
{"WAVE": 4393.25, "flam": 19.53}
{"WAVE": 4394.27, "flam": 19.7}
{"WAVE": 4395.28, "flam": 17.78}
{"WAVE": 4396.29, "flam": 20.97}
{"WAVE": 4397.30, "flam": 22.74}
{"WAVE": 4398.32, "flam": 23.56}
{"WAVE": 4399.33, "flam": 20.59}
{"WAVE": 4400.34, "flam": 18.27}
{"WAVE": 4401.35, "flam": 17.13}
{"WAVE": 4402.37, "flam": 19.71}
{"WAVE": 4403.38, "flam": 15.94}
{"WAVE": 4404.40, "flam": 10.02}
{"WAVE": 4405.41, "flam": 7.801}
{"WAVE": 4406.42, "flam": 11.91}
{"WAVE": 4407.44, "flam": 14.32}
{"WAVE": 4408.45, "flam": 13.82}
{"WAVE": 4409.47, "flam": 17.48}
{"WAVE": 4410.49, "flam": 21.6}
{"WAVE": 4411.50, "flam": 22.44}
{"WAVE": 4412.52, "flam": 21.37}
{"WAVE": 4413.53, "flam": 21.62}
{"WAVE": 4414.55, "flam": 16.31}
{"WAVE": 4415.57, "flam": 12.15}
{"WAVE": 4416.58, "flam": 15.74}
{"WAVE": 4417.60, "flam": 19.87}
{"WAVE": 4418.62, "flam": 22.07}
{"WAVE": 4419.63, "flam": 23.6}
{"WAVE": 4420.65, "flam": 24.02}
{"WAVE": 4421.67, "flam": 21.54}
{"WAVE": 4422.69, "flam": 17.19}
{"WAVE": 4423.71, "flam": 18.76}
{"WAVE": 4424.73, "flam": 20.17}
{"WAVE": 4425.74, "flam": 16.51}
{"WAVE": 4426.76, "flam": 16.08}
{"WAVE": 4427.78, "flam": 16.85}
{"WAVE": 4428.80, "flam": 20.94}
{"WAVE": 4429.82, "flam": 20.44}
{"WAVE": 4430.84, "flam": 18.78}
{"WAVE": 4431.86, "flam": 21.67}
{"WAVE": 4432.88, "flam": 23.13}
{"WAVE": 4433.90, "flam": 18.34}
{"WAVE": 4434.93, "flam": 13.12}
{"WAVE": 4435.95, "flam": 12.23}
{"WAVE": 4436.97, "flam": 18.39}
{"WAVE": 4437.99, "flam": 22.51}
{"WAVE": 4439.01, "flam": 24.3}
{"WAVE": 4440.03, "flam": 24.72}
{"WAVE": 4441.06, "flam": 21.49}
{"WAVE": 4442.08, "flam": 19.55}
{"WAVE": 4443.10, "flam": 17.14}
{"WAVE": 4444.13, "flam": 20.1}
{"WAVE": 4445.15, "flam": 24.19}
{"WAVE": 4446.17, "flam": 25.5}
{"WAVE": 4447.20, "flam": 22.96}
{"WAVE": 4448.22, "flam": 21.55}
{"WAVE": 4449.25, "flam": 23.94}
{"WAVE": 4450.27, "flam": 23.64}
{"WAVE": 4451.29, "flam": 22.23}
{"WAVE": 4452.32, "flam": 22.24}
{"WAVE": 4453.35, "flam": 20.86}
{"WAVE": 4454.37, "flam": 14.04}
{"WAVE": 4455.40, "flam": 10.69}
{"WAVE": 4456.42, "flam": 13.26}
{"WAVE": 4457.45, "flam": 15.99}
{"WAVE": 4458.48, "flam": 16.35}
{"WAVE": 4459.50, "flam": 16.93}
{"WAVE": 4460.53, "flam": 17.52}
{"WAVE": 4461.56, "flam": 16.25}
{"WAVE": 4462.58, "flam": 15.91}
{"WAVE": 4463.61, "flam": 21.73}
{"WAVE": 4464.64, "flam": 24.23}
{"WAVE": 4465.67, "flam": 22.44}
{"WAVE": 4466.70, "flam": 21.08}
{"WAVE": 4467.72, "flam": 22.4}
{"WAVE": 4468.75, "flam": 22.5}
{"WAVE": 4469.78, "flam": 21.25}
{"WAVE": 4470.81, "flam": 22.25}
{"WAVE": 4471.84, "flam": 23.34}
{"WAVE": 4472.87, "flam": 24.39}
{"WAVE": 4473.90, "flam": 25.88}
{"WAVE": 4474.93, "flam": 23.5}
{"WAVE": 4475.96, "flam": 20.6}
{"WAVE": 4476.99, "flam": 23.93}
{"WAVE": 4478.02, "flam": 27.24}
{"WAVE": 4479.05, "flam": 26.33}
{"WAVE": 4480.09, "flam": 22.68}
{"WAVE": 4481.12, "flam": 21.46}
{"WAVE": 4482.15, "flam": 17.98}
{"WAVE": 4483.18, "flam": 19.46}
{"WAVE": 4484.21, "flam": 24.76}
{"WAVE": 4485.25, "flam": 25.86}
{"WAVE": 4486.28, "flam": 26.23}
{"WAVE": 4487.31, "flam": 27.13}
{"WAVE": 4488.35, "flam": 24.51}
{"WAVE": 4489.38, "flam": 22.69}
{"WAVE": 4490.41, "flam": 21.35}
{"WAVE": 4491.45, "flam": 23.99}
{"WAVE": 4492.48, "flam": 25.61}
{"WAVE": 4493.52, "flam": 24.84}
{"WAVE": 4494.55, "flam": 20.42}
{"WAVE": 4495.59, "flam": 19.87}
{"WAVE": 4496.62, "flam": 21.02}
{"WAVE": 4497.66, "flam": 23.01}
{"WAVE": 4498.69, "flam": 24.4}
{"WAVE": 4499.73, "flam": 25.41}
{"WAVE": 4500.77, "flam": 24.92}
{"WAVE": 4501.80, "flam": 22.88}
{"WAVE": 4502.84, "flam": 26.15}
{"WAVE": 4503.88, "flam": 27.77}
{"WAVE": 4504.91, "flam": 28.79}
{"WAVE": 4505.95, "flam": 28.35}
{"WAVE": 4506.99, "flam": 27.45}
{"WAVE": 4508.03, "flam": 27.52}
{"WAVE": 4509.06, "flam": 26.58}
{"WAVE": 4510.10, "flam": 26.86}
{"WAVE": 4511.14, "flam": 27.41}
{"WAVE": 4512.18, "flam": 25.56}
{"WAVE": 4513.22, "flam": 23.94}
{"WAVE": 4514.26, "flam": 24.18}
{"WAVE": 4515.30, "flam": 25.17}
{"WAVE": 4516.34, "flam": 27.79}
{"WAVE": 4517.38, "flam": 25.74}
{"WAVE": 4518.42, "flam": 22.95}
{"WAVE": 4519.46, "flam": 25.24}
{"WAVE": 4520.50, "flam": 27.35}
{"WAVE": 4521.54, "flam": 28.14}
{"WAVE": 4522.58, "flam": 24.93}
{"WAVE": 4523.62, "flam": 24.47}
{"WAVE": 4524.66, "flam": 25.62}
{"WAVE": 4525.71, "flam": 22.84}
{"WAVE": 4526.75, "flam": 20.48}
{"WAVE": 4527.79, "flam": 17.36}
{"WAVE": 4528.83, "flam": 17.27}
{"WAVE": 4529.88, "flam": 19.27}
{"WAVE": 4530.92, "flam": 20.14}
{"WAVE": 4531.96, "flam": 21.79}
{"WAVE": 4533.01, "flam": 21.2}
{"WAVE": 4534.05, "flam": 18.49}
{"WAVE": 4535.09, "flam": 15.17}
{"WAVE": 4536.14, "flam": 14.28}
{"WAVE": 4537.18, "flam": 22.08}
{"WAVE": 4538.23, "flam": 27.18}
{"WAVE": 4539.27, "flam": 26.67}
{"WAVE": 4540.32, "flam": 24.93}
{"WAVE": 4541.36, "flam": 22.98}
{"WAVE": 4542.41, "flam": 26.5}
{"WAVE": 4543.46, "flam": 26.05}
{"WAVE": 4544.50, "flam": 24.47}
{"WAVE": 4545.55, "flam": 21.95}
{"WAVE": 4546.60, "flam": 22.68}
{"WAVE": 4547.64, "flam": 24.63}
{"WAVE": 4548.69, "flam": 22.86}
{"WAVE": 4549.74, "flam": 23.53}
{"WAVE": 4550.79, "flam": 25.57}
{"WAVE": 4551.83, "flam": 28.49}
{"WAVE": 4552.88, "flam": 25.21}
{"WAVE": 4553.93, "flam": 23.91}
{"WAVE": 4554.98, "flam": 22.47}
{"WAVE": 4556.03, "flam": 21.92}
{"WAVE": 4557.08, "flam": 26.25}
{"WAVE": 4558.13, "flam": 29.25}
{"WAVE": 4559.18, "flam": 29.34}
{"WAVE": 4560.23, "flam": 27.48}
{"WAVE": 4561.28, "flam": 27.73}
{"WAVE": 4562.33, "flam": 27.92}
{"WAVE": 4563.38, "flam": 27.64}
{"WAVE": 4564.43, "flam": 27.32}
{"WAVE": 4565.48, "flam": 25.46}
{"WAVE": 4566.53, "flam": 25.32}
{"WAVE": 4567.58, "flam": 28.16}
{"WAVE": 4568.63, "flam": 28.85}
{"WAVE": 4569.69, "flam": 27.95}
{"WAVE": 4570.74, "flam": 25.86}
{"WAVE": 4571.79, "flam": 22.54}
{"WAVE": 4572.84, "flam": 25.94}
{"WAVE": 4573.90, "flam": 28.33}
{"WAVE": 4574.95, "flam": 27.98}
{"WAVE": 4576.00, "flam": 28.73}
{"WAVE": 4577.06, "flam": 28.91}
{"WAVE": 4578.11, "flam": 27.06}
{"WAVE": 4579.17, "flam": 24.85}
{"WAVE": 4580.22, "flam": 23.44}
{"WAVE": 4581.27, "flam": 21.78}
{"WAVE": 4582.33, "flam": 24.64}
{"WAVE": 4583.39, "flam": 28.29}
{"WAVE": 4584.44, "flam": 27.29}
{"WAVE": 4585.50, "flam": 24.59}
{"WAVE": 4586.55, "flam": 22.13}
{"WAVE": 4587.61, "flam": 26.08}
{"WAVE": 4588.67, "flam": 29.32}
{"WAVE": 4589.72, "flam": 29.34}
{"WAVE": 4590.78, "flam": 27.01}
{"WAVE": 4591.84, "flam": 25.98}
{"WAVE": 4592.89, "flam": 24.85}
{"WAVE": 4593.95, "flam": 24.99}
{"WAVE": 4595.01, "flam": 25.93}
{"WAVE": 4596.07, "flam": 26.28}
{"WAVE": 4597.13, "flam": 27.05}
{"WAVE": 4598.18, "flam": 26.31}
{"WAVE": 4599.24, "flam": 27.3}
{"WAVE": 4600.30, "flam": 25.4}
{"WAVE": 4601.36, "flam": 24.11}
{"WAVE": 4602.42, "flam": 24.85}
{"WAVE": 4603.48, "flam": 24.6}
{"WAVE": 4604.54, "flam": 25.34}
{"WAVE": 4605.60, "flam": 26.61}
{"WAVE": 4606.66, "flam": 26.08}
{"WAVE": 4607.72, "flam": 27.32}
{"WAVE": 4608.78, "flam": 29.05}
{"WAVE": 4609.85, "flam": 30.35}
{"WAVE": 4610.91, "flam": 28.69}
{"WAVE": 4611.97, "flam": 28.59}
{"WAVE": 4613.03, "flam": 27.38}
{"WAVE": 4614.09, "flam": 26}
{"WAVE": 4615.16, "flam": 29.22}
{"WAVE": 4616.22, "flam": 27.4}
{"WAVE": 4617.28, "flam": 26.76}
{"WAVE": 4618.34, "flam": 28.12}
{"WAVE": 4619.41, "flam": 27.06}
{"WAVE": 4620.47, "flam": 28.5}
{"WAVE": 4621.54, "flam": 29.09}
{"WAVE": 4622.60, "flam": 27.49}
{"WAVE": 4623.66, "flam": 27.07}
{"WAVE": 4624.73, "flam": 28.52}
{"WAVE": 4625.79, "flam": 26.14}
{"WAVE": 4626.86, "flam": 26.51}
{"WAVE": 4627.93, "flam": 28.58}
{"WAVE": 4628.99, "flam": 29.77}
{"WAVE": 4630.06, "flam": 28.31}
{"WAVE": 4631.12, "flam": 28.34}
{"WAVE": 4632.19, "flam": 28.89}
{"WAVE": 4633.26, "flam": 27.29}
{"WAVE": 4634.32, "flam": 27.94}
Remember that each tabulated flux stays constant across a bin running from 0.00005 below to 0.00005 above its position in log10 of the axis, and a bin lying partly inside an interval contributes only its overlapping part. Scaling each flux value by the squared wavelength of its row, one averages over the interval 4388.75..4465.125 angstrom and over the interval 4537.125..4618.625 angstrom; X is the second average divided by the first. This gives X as 1.48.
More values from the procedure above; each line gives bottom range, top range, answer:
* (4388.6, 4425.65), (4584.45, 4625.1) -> 1.60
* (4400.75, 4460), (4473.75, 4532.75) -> 1.33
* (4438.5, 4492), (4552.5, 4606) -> 1.28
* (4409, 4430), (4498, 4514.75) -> 1.40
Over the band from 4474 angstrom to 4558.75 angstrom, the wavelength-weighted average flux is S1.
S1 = 23.9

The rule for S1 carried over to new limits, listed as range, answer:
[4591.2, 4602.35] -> 25.8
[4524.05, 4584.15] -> 24.5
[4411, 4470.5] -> 19.7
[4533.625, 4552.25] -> 23.3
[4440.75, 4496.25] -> 21.6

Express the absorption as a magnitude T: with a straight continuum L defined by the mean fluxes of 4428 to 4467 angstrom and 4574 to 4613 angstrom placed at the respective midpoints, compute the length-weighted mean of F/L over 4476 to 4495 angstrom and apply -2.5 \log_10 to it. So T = -0.10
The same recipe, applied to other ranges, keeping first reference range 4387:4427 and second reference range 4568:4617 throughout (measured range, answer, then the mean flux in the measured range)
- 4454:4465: 0.24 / 16.6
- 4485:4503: -0.08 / 23.8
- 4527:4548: 0.11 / 21.7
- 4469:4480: -0.12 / 23.8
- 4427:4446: -0.02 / 19.9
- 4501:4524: -0.14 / 26.1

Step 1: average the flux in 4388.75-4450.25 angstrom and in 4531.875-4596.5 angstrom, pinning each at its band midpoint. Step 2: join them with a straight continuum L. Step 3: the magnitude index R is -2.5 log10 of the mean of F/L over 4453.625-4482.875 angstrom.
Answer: 0.04 mag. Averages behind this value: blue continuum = 19.1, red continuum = 25.3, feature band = 20.4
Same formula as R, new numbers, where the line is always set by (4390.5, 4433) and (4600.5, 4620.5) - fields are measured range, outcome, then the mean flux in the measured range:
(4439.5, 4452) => -0.11 mag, 22.3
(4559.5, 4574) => -0.07 mag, 26.9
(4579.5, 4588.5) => 0.04 mag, 25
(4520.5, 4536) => 0.11 mag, 21.3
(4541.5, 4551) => 0.01 mag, 24.1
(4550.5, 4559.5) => -0.04 mag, 25.8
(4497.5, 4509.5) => -0.17 mag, 26.2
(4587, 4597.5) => -0.01 mag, 26.6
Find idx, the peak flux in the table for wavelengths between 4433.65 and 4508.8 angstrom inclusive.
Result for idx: 28.79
